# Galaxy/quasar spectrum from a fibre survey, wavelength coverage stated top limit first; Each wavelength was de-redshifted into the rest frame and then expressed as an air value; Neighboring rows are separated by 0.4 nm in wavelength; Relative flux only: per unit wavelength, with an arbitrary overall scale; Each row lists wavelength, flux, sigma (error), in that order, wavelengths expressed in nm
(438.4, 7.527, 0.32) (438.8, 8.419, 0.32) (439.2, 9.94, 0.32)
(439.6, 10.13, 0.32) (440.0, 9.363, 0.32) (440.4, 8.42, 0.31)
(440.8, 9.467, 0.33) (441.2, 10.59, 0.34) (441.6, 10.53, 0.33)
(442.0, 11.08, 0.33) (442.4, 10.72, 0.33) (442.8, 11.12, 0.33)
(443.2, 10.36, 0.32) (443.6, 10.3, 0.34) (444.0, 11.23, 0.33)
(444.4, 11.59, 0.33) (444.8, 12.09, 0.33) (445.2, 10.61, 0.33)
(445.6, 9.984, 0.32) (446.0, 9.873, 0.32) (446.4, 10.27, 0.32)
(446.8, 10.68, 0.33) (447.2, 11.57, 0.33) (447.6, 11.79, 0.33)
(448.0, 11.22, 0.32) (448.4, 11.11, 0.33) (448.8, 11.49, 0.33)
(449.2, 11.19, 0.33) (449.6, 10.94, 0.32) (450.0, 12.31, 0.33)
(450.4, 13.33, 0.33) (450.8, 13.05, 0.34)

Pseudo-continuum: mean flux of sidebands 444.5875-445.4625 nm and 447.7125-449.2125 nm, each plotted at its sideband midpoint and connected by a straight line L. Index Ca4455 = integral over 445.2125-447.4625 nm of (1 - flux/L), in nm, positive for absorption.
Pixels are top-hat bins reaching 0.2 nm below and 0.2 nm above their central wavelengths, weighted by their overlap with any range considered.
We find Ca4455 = 0.15 nm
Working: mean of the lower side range 11.3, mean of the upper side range 11.3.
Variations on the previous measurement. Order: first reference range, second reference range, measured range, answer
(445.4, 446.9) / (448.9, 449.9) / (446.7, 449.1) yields -0.13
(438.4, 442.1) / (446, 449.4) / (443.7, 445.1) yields -0.14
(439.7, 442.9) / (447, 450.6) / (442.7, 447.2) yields 0.04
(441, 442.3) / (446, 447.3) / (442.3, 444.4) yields -0.03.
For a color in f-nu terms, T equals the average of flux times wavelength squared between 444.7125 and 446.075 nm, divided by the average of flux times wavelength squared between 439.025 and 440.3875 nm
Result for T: 1.13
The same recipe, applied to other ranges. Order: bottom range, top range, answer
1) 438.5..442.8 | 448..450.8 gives 1.24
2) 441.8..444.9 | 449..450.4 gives 1.10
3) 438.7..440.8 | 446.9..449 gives 1.27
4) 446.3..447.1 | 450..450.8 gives 1.24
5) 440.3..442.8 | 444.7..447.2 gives 1.05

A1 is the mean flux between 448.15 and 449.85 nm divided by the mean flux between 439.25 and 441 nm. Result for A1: 1.2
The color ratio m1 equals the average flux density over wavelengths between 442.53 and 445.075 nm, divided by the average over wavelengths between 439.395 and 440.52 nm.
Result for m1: 1.2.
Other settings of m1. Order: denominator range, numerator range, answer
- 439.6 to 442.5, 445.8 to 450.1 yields 1.11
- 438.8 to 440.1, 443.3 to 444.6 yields 1.14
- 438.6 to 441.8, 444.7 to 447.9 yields 1.13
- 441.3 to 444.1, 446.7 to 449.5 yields 1.05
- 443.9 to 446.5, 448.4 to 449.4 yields 1.04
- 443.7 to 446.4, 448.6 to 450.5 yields 1.09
